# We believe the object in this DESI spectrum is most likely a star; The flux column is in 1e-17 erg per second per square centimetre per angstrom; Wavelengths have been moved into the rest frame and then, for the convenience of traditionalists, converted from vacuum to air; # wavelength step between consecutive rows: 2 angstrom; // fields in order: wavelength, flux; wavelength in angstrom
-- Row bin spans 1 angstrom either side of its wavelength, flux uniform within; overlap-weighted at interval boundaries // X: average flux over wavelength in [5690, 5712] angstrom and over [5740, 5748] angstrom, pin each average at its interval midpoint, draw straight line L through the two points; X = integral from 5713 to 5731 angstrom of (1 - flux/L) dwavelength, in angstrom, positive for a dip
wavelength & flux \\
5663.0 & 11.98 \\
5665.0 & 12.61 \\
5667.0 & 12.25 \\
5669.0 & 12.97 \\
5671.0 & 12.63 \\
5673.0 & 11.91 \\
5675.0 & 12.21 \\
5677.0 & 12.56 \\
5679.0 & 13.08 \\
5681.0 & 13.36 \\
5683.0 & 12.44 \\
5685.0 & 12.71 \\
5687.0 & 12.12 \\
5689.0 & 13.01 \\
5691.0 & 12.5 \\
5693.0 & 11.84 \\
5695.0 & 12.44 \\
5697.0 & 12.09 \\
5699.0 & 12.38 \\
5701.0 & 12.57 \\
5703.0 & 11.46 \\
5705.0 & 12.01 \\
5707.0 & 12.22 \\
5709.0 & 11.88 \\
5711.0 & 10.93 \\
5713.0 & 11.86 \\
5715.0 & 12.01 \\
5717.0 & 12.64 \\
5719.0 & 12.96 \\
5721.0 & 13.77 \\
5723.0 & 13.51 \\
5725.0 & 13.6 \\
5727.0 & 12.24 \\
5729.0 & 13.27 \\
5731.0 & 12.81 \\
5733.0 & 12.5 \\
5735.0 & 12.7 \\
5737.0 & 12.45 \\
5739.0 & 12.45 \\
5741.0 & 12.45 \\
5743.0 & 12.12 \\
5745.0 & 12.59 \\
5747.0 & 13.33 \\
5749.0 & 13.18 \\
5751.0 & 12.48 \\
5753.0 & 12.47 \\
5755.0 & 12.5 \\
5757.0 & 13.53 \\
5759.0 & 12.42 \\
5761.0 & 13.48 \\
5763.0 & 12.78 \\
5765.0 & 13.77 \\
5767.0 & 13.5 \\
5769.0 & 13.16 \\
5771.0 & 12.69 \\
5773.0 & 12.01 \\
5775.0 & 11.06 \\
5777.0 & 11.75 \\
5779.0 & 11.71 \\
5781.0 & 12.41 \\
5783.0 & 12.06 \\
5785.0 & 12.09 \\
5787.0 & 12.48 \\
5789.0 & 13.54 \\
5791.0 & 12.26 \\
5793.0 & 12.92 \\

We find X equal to -0.9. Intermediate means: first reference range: 12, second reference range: 12.6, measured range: 12.9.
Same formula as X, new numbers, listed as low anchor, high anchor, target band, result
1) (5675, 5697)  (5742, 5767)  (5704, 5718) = 0.83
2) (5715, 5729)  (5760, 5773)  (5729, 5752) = 0.73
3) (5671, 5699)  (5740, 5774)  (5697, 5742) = 0.66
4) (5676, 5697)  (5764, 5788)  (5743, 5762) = -0.62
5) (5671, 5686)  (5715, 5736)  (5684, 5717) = 1.62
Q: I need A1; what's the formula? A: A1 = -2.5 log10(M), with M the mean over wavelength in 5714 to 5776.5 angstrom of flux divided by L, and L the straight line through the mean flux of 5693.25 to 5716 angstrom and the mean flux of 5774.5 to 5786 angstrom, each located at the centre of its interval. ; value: -0.075 mag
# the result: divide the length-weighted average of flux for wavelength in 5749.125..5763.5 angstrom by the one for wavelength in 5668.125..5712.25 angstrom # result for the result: 1.04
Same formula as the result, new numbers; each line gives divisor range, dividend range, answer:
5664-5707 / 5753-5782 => 1.02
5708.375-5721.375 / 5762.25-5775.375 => 1.05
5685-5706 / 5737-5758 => 1.04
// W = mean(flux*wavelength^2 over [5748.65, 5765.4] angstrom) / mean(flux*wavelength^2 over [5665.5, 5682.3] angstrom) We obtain 1.05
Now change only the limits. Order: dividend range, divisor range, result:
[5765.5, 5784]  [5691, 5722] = 1.03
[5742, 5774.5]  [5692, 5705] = 1.08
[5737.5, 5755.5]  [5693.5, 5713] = 1.07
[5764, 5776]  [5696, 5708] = 1.07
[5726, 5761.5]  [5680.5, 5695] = 1.03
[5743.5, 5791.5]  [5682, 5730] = 1.04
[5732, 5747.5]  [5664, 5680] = 1.03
